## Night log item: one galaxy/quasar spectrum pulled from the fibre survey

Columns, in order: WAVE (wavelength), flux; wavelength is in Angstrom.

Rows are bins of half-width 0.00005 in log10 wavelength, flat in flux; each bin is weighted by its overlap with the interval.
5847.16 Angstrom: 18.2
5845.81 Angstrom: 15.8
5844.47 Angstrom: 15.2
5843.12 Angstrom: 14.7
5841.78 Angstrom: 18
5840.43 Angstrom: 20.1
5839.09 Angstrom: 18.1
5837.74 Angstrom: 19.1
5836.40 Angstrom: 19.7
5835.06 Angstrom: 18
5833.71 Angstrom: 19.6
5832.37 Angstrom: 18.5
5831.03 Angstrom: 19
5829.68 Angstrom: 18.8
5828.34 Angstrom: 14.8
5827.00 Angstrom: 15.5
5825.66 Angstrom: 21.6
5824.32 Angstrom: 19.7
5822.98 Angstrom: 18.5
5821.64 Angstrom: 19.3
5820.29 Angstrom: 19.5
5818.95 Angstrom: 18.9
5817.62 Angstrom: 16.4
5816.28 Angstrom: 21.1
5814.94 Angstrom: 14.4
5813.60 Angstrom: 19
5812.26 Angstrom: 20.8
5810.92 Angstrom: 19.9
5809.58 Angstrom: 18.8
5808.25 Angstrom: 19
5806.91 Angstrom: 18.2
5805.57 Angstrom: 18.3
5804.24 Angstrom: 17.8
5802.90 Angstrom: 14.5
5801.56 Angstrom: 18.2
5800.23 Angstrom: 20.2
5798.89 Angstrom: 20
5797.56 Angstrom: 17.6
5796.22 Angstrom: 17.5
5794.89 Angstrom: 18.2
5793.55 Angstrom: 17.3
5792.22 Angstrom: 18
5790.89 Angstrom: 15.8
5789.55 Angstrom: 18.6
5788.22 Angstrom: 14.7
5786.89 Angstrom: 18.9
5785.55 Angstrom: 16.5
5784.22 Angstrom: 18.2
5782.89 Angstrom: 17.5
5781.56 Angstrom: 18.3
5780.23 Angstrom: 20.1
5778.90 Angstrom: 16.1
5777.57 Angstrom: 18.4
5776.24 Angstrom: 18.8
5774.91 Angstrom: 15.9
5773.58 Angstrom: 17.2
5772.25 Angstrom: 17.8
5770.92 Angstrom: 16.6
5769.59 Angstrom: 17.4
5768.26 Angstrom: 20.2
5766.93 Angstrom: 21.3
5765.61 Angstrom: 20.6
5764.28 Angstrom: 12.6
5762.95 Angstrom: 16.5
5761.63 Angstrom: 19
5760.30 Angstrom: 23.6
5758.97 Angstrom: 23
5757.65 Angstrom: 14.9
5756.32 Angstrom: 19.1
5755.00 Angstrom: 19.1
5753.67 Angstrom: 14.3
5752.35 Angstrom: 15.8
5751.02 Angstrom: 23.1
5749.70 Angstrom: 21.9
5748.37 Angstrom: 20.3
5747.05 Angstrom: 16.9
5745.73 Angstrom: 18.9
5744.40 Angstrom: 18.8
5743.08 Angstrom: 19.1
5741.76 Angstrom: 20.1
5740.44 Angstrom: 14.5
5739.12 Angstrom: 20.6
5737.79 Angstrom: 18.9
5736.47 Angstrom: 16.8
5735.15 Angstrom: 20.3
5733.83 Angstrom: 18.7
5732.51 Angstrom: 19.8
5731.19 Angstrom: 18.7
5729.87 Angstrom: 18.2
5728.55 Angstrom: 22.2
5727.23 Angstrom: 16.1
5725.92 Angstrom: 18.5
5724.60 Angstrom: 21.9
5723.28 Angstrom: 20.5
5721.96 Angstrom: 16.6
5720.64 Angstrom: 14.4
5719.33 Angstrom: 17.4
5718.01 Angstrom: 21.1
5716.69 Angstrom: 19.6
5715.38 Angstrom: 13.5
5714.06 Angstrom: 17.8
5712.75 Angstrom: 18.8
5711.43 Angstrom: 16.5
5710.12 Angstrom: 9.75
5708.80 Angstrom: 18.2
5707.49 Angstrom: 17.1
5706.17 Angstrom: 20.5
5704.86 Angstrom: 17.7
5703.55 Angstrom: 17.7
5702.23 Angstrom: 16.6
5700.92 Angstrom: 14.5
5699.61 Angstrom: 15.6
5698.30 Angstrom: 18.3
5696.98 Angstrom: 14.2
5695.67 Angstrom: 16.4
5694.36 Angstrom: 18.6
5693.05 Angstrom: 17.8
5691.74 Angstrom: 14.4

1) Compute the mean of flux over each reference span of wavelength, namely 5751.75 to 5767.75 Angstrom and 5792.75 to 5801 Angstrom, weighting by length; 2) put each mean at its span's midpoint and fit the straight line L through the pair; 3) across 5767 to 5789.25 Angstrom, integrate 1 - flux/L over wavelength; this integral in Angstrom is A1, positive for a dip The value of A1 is 0.76 Angstrom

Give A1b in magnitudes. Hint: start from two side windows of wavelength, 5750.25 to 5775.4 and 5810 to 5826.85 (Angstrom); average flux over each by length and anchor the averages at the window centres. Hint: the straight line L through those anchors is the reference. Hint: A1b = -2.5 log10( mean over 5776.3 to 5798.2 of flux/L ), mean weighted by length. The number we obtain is 0.06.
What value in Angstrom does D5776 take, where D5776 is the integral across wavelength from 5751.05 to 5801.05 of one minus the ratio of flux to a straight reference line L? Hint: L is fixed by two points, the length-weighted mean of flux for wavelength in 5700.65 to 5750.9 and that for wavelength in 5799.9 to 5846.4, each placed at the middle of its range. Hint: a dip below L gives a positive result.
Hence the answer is 0.5 Angstrom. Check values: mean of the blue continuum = 18.2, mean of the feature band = 18.1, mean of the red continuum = 18.2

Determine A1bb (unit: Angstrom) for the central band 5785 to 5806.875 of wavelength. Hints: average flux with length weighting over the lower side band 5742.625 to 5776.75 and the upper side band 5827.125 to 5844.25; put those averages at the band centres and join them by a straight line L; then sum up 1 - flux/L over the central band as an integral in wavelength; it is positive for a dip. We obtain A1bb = 0.8 Angstrom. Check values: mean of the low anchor 18.6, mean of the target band 17.6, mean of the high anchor 18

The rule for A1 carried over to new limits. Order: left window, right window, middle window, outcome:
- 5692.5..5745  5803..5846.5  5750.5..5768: -0.7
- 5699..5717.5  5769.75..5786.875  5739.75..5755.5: -1.2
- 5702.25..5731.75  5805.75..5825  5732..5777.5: -1.0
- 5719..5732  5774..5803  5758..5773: -0.7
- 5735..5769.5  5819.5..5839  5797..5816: 0.3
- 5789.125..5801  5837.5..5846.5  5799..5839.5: -2.0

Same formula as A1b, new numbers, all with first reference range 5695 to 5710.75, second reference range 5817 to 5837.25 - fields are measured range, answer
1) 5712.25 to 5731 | -0.101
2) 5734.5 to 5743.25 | -0.096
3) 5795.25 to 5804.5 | 0.005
